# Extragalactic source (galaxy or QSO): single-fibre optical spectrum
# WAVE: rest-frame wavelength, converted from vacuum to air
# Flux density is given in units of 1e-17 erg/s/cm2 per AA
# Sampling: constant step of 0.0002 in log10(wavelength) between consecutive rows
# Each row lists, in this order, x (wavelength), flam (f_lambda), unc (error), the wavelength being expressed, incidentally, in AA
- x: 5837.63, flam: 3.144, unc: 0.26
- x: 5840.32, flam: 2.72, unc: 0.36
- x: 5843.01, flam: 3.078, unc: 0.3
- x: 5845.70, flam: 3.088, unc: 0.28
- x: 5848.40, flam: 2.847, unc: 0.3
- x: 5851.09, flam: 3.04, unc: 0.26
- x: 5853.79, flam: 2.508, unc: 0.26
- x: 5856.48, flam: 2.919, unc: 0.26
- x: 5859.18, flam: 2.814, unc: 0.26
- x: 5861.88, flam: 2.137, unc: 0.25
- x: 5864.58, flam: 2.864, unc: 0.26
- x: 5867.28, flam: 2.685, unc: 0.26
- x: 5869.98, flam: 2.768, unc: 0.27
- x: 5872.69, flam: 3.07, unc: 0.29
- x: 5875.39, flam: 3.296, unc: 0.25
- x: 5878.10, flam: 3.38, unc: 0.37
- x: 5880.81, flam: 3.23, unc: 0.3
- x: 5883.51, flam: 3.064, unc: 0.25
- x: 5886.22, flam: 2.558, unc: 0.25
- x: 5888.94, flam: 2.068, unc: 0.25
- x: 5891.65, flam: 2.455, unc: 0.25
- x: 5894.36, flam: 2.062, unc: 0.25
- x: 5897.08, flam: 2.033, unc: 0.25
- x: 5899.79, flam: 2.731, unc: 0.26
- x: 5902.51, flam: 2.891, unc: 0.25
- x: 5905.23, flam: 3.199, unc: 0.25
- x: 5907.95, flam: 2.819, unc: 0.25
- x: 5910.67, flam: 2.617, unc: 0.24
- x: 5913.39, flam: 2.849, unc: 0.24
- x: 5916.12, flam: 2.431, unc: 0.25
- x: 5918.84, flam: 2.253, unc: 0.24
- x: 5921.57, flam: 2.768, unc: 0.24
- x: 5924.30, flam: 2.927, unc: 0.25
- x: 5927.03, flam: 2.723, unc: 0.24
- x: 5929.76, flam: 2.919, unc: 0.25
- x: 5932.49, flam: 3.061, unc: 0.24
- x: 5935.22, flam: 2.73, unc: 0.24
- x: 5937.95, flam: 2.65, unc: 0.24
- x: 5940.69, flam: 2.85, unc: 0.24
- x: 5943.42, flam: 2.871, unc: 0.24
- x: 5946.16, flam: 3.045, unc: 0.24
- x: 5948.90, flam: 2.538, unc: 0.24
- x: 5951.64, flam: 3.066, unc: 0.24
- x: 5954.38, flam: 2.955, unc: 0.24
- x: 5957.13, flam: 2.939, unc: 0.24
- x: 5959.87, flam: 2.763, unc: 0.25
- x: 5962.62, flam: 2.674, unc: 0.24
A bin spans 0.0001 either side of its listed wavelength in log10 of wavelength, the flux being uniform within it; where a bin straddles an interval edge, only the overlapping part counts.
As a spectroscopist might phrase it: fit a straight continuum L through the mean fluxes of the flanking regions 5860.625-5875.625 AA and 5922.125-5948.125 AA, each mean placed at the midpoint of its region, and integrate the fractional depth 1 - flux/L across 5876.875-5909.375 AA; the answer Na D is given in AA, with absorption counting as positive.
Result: 1.1 AA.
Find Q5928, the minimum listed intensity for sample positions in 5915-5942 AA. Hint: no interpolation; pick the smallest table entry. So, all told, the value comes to 2.253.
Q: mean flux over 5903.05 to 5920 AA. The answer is 2.71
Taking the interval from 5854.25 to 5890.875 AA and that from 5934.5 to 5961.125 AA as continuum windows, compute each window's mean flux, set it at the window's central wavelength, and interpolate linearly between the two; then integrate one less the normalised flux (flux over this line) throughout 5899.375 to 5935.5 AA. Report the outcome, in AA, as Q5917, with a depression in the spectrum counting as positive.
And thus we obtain 0.7 AA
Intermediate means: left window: 2.82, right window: 2.84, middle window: 2.78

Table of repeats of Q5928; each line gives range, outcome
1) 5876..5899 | 2.033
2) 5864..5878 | 2.685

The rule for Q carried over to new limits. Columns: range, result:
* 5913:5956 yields 2.79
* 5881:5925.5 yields 2.62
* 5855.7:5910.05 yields 2.75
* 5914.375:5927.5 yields 2.62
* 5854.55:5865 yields 2.66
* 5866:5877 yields 2.97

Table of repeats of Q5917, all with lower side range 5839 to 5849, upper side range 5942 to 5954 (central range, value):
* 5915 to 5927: 1.19 AA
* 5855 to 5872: 1.27 AA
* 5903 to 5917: 0.50 AA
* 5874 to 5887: -0.93 AA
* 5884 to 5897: 2.69 AA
